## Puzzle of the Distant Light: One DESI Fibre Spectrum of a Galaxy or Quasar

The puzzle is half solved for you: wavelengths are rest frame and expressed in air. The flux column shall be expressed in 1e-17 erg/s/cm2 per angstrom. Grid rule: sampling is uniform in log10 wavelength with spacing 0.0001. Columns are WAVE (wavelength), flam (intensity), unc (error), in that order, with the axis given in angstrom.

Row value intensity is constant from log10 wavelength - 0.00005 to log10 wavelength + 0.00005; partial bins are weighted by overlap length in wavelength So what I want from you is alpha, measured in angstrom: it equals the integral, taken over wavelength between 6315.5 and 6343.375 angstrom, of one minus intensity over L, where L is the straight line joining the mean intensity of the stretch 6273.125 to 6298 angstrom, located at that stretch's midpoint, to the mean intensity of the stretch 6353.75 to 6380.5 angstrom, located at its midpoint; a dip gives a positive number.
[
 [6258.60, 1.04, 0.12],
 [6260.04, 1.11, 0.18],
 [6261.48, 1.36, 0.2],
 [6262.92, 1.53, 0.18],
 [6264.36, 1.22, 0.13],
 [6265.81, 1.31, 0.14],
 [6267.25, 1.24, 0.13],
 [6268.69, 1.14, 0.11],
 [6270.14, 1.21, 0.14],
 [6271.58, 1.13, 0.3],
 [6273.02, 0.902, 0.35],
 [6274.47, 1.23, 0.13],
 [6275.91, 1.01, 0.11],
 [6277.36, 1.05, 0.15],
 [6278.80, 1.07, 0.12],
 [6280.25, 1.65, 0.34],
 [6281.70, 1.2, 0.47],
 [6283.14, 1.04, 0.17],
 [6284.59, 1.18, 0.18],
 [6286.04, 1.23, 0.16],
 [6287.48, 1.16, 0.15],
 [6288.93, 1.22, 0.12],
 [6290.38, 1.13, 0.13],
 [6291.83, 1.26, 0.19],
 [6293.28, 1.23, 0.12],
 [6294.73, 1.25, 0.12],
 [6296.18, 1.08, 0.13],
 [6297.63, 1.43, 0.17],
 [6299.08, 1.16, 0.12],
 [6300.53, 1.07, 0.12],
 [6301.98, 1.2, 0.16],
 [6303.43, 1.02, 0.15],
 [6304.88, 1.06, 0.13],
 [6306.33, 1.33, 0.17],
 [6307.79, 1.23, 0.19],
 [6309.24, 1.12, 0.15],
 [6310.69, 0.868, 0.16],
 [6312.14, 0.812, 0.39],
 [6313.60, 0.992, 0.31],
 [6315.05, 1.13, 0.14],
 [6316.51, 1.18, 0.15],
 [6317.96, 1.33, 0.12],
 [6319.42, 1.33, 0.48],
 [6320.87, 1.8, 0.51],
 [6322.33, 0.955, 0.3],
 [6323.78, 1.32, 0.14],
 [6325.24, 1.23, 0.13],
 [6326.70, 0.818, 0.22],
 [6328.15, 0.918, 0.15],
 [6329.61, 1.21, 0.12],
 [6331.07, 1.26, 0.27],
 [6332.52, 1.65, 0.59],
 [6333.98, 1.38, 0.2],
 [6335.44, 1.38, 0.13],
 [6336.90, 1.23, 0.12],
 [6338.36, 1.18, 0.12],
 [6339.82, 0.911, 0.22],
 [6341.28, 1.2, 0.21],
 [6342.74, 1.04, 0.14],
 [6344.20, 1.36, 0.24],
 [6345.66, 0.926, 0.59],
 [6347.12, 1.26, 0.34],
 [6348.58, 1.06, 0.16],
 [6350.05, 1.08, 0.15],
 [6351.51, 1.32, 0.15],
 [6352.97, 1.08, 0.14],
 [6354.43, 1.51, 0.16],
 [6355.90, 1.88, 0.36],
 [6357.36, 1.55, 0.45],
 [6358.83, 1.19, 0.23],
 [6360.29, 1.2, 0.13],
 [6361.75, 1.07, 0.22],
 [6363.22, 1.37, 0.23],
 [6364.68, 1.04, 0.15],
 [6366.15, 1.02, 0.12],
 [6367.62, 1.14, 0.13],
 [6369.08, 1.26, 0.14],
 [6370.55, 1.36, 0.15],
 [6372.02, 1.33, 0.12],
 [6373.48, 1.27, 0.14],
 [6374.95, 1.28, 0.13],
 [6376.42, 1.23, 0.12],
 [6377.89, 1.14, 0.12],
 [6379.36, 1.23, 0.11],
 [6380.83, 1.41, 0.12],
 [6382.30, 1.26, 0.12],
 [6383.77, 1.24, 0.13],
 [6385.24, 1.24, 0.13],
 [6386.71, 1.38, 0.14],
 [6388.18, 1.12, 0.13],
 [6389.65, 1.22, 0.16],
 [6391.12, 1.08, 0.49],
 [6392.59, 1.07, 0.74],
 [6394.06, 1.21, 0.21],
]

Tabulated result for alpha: 0.28 angstrom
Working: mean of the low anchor 1.19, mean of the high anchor 1.28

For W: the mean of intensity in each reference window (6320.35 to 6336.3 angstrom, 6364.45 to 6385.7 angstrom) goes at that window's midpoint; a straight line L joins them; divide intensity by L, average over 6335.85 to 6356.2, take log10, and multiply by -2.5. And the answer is 0.04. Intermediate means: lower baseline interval 1.26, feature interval 1.21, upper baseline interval 1.23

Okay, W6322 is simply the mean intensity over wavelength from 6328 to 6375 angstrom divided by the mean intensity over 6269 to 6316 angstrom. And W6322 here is 1.09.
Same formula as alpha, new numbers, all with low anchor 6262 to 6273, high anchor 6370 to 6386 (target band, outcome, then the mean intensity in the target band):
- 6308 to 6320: 1.5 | 1.1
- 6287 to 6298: 0.2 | 1.21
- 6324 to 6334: 0.4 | 1.2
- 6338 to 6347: 1.1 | 1.11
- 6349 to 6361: -0.8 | 1.34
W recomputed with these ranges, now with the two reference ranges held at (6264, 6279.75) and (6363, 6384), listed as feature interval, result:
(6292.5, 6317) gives 0.04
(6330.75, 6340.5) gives -0.08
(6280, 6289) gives -0.06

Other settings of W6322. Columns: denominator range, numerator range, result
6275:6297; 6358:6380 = 1.02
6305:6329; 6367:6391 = 1.09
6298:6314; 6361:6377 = 1.12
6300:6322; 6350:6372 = 1.10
